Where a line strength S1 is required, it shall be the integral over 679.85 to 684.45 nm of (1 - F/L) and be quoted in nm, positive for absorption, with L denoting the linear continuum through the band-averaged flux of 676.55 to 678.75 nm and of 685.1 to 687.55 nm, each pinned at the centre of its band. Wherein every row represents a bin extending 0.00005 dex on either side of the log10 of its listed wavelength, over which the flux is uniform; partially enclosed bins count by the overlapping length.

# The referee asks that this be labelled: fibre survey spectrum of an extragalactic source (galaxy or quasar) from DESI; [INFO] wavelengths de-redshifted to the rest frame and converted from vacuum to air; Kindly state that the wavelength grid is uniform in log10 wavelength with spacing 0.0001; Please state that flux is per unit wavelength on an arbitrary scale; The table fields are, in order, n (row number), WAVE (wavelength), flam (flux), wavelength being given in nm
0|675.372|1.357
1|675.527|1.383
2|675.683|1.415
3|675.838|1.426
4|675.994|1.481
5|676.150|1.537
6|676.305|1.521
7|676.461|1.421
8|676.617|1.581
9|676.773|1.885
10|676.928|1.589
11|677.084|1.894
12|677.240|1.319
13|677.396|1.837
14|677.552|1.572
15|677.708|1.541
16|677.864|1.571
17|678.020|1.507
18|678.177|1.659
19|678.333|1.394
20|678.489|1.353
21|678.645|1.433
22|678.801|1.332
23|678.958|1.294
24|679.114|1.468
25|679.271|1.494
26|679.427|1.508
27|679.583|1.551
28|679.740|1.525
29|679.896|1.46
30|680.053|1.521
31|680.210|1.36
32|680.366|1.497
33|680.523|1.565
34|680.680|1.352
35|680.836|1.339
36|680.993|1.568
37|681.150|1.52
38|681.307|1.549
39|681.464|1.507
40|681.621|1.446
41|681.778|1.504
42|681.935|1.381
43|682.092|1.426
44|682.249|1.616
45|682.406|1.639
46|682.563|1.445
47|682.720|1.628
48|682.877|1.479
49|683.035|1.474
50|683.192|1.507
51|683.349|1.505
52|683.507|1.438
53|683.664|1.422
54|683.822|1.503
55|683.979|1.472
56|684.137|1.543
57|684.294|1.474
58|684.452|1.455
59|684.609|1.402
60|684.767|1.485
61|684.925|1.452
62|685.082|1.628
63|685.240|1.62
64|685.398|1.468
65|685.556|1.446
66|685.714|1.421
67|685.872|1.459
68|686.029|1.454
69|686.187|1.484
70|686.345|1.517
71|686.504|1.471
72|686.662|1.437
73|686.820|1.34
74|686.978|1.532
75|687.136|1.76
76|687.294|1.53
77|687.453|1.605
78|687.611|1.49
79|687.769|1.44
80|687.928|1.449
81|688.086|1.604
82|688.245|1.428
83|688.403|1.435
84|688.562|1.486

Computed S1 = 0.16 nm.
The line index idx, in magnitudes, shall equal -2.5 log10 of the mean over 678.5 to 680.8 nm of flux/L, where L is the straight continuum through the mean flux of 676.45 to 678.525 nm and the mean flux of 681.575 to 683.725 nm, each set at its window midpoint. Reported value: 0.07 mag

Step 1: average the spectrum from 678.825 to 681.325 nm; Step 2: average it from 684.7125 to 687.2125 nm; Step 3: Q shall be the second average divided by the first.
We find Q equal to 1.02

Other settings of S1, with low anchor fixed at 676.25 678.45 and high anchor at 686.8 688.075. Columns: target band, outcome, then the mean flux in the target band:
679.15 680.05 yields 0.039 nm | 1.51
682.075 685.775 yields 0.124 nm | 1.5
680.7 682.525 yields 0.082 nm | 1.49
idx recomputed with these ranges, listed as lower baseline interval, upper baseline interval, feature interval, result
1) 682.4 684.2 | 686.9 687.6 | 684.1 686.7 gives 0.048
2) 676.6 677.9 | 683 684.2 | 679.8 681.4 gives 0.062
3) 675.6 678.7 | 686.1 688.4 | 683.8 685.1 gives 0.023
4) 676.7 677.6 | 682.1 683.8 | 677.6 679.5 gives 0.126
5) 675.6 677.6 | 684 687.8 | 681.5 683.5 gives 0.017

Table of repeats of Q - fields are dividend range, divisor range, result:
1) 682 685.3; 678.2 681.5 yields 1.03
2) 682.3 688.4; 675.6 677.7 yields 0.95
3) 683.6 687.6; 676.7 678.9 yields 0.96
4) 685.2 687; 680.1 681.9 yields 1.00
